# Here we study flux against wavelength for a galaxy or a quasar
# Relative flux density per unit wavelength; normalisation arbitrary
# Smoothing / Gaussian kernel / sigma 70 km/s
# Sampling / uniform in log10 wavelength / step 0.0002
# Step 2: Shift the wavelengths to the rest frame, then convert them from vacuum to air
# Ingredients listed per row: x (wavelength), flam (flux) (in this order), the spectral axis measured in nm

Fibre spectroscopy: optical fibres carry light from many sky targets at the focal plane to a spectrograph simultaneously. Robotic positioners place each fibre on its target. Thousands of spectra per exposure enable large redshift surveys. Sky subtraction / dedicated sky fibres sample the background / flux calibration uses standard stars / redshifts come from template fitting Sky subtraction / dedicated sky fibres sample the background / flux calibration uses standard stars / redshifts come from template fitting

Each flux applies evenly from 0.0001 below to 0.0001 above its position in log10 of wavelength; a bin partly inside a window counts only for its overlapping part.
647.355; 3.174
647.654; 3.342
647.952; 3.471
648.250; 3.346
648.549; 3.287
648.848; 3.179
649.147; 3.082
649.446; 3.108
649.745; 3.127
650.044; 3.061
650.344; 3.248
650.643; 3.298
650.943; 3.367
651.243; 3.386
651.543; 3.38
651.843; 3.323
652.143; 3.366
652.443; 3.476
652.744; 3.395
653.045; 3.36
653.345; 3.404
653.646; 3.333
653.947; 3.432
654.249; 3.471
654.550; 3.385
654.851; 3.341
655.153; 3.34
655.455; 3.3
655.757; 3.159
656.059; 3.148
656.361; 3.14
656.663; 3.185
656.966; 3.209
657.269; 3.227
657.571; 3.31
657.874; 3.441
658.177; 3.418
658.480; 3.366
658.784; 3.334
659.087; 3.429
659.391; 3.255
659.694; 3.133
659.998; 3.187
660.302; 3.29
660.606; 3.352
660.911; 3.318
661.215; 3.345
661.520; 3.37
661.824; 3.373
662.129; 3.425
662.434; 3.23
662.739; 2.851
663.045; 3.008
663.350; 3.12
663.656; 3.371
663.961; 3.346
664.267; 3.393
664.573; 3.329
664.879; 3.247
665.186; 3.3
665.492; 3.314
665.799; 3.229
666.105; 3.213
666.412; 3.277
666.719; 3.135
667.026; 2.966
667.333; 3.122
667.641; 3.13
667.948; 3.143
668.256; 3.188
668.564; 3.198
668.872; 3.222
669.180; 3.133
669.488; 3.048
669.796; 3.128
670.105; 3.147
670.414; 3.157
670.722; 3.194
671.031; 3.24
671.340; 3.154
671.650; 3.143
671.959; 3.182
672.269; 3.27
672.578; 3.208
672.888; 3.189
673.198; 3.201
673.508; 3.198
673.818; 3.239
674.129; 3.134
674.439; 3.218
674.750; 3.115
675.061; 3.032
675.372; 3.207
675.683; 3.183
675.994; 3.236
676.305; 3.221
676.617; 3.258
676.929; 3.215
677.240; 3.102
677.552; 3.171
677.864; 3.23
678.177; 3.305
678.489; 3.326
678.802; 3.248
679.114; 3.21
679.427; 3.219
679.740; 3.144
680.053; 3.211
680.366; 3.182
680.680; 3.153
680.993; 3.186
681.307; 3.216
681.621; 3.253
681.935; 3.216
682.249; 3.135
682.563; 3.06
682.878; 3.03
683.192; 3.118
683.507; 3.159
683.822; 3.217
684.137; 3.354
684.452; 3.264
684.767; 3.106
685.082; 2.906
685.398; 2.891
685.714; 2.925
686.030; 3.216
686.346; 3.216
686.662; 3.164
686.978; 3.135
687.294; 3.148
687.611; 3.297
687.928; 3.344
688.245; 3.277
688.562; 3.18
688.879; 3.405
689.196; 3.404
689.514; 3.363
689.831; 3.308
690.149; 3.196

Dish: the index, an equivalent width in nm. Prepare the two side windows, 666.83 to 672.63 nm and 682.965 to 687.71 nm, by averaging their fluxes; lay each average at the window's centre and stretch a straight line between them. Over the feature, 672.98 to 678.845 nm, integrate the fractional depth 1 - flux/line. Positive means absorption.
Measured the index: -0.10 nm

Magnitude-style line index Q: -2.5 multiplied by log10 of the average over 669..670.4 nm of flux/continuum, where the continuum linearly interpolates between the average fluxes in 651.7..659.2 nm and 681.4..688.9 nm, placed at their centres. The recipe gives 0.04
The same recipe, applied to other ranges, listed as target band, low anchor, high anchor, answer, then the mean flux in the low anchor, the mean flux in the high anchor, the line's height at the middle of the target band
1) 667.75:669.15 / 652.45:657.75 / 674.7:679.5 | 0.022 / 3.31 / 3.21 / 3.25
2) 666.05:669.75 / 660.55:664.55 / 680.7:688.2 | 0.033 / 3.27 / 3.16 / 3.24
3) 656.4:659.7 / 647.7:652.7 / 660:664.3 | -0.010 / 3.29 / 3.26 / 3.27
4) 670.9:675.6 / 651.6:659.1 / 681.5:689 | 0.017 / 3.33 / 3.17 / 3.23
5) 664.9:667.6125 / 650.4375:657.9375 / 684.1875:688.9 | 0.024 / 3.33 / 3.16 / 3.26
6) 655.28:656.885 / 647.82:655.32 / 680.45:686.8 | 0.035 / 3.32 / 3.14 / 3.29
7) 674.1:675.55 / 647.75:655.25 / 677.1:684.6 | 0.027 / 3.32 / 3.2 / 3.22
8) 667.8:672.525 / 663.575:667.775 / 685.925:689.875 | 0.025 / 3.24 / 3.27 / 3.24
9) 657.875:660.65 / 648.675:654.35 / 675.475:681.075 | -0.012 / 3.3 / 3.21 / 3.28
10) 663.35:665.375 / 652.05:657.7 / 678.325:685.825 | -0.018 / 3.31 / 3.16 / 3.26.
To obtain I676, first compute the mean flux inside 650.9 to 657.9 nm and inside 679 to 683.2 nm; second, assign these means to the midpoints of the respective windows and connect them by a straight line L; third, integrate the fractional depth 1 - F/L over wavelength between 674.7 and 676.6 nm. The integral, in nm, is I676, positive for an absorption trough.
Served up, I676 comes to 0.01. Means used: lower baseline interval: 3.33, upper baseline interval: 3.17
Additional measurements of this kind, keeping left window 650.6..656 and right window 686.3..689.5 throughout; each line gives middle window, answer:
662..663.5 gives 0.10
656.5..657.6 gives 0.04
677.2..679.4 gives 0.04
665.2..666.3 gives 0.02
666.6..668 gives 0.10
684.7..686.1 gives 0.12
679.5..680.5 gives 0.03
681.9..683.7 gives 0.09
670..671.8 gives 0.07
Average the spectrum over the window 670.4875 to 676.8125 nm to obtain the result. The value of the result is 3.19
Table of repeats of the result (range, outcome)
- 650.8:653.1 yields 3.38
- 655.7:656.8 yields 3.16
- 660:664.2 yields 3.26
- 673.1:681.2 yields 3.2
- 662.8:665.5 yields 3.25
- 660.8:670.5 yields 3.21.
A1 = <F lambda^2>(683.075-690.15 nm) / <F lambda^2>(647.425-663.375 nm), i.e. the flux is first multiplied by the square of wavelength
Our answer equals 1.1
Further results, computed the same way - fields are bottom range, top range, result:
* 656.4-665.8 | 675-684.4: 1.03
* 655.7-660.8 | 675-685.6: 1.04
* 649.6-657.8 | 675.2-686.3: 1.04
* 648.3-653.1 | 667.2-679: 1.04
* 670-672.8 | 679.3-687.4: 1.02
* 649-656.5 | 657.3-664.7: 1.02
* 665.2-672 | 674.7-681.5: 1.04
